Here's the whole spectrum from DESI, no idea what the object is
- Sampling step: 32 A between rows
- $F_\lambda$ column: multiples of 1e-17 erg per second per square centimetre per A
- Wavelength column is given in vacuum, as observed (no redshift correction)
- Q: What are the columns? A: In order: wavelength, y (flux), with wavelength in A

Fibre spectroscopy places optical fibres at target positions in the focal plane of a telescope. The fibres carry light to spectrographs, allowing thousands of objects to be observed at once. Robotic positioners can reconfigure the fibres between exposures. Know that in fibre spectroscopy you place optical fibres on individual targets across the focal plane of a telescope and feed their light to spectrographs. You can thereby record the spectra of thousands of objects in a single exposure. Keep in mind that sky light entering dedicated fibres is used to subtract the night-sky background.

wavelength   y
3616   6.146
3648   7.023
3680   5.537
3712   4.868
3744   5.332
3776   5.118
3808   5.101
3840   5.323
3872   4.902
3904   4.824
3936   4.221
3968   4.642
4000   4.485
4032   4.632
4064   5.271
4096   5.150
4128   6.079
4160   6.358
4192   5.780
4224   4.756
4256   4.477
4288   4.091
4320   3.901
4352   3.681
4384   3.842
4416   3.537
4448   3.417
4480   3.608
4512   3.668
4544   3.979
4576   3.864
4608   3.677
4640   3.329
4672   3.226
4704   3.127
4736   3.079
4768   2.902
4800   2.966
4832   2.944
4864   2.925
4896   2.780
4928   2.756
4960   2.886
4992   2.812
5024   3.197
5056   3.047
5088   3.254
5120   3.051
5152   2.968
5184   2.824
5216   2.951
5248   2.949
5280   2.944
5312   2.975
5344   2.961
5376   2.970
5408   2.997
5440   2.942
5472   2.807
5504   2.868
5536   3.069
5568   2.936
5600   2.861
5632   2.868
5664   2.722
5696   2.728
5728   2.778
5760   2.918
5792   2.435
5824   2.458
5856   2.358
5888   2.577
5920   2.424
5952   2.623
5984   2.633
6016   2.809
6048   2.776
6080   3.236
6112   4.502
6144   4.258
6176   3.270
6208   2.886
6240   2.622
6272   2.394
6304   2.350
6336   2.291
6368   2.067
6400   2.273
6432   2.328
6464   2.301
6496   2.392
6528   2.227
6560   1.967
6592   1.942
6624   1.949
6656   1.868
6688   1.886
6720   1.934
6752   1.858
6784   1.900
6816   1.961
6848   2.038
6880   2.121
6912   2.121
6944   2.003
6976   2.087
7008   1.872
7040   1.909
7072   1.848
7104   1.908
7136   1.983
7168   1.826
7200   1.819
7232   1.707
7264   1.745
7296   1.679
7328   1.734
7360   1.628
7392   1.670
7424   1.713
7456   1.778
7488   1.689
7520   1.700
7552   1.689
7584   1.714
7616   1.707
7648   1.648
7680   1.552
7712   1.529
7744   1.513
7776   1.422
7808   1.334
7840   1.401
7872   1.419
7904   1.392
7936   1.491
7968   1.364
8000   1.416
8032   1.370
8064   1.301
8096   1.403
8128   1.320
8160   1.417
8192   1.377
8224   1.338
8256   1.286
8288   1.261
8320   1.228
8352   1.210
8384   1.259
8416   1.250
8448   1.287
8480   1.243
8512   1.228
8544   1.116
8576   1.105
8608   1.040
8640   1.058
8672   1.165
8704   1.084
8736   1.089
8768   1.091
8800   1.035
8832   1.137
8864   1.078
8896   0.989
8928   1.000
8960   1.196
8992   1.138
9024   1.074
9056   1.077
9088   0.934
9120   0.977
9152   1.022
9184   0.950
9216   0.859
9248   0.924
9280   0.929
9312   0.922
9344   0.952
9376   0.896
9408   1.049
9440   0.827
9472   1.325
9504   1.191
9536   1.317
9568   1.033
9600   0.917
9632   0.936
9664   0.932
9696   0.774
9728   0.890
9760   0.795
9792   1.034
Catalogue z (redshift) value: 1.19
